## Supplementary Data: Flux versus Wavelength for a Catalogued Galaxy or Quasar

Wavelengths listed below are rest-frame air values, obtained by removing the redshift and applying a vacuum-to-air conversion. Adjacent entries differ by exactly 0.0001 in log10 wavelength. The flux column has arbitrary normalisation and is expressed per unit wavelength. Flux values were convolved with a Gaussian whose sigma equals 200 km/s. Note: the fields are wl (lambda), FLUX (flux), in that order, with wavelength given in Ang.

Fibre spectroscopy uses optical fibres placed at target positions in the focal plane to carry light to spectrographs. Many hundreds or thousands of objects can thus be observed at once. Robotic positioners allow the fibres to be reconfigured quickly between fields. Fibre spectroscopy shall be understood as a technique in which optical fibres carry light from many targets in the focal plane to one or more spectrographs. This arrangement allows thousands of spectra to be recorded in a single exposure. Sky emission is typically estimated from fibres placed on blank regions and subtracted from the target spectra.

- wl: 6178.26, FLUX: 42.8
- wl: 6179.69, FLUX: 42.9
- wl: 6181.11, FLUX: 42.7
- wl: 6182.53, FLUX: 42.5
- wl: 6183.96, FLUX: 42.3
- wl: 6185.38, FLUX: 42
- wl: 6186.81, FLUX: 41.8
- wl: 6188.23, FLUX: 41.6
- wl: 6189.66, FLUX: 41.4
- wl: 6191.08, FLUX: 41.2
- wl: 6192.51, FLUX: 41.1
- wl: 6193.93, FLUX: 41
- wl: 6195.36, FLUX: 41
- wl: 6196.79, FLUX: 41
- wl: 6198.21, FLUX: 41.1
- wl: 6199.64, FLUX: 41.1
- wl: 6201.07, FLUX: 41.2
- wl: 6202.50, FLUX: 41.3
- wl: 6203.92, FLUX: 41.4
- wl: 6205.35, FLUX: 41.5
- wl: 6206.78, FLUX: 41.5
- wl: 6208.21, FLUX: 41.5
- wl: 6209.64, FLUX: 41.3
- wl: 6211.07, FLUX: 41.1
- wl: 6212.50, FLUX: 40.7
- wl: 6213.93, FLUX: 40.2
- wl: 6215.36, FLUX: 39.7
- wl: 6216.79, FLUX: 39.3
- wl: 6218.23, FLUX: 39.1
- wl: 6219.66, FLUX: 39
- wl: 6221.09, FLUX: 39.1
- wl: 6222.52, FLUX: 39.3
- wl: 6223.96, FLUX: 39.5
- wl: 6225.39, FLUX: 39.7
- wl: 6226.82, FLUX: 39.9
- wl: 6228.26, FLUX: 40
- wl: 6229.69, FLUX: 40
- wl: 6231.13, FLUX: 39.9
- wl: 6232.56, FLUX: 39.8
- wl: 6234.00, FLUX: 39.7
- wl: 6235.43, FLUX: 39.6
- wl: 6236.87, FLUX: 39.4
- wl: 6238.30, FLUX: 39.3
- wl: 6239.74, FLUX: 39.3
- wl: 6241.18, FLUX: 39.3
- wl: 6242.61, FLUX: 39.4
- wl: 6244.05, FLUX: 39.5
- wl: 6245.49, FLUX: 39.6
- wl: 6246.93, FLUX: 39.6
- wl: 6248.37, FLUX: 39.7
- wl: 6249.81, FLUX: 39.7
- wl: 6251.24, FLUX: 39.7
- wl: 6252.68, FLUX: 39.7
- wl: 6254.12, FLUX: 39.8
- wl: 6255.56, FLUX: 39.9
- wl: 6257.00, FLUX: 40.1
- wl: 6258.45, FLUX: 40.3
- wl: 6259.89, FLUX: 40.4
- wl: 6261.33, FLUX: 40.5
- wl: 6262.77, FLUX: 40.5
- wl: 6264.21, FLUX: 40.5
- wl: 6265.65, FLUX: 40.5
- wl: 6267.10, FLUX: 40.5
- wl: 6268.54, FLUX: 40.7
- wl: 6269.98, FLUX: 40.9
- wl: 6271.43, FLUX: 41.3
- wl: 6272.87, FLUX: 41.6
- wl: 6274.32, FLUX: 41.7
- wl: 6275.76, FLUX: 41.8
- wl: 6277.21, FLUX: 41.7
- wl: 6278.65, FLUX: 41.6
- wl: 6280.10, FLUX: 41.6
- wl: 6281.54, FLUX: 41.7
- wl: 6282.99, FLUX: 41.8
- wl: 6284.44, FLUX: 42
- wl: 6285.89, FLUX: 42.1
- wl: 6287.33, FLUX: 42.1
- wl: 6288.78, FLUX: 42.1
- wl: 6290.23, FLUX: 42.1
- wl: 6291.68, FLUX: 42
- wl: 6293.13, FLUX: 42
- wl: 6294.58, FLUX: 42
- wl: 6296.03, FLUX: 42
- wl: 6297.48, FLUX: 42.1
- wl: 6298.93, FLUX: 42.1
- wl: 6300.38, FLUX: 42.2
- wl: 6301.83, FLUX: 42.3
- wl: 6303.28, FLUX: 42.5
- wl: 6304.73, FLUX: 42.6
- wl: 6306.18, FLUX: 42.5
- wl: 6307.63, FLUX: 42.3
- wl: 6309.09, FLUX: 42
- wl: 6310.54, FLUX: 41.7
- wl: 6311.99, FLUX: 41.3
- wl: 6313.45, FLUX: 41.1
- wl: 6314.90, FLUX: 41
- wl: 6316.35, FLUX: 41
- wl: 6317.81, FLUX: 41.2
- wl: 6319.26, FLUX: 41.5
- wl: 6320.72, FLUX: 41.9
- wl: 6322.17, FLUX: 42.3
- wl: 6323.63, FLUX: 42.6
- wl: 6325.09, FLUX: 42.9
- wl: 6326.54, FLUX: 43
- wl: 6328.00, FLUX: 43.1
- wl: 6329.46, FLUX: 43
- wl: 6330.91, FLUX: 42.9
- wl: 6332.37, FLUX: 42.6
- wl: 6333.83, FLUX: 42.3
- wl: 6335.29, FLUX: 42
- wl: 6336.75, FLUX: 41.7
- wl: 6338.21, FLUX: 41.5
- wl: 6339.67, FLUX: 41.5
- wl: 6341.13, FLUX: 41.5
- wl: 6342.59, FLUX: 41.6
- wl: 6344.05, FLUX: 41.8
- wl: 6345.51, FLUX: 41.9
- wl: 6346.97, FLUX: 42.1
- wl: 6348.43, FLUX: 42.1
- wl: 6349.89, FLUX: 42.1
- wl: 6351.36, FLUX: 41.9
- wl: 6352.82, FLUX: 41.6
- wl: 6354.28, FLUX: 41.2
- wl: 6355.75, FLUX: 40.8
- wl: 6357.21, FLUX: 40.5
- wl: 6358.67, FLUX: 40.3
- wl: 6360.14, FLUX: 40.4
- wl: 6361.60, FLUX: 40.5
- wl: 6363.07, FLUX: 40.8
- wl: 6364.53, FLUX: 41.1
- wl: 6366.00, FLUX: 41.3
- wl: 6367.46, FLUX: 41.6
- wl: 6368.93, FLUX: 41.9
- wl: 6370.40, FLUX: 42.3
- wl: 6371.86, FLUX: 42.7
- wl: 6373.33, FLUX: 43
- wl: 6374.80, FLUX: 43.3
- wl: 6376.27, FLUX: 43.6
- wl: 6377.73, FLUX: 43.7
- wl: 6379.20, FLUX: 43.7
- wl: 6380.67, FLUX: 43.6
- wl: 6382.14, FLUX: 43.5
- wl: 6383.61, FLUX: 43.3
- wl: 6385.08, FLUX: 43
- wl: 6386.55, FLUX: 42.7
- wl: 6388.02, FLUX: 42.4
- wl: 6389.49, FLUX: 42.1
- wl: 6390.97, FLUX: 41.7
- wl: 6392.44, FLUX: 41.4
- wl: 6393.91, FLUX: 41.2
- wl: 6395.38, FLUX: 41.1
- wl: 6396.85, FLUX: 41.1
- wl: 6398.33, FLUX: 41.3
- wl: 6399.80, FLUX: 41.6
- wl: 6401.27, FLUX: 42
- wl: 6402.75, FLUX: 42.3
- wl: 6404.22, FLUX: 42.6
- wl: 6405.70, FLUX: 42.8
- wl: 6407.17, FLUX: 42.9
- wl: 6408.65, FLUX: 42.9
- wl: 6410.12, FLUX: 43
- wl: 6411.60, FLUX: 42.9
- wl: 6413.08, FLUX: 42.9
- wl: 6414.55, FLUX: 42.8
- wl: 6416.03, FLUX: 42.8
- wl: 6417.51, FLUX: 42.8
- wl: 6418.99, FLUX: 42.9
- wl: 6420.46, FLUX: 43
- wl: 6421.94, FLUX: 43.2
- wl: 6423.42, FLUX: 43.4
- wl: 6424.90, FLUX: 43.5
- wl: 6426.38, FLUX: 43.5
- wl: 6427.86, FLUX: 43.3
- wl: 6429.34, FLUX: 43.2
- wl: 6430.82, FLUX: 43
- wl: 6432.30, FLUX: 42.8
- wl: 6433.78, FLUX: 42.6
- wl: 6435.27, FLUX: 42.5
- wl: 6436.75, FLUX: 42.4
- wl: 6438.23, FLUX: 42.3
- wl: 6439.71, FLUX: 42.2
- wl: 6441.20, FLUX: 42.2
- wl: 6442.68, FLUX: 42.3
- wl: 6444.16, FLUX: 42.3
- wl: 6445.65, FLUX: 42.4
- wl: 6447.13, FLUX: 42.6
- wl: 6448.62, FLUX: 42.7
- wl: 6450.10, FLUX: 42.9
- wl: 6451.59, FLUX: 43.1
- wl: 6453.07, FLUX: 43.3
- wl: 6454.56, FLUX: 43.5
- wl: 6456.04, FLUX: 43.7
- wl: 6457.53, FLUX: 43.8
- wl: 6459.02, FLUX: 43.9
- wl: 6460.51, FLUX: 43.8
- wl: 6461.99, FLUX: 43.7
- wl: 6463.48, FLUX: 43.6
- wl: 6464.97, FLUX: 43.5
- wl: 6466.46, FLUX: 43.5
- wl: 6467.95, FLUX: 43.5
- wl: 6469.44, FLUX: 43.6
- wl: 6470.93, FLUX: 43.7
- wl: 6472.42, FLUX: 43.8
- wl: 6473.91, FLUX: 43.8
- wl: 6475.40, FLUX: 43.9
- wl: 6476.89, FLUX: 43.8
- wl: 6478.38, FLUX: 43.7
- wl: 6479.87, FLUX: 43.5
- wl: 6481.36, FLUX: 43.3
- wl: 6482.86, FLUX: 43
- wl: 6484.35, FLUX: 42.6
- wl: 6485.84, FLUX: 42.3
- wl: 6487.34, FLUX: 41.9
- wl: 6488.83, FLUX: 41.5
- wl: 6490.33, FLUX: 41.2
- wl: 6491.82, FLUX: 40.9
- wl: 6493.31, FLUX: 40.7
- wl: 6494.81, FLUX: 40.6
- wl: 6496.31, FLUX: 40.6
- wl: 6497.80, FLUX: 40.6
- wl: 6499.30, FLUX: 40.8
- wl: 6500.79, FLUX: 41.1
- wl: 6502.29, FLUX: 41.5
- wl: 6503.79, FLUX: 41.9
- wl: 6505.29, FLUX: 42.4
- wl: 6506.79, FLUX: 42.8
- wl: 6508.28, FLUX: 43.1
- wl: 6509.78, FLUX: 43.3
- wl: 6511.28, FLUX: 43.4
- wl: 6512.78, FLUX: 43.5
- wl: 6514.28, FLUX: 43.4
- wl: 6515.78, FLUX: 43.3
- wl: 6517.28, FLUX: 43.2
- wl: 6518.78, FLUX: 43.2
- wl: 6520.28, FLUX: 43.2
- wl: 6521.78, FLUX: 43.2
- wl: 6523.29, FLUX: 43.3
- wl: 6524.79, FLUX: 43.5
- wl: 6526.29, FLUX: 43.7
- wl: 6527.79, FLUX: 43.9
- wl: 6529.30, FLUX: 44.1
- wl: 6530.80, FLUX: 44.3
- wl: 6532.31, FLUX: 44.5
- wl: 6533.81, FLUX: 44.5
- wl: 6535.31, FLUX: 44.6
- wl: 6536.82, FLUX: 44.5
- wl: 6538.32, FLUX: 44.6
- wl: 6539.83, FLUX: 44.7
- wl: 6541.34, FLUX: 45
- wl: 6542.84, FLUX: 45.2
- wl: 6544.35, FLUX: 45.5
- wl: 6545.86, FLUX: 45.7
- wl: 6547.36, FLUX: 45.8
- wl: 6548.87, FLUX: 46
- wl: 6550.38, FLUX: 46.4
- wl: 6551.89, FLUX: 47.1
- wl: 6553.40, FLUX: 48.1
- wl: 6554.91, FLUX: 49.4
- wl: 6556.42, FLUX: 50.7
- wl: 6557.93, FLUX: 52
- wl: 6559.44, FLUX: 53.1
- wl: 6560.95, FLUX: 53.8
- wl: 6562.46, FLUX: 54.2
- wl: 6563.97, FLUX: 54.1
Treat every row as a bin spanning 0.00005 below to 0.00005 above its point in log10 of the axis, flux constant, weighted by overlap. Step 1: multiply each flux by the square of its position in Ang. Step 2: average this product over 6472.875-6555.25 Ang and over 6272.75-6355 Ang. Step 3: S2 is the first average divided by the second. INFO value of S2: 1.1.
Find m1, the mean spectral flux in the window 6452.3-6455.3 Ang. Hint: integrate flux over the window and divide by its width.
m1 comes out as 43.5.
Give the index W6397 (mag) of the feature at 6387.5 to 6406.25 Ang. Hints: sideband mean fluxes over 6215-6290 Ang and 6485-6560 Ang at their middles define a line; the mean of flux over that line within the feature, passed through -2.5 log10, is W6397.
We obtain 0.014 mag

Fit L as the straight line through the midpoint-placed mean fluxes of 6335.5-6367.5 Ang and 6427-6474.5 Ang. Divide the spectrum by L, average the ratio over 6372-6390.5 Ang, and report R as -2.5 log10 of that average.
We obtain -0.03 mag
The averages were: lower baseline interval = 41.4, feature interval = 43.1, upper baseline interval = 43.1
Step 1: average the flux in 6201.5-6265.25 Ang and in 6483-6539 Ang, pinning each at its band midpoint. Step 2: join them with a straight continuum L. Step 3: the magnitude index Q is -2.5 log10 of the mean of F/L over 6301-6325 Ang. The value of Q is -0.03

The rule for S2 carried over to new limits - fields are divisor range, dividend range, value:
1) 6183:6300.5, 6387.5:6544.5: 1.13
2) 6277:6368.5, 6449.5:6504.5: 1.07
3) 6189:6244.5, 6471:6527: 1.16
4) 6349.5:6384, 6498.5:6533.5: 1.07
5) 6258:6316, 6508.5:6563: 1.19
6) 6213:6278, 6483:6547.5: 1.17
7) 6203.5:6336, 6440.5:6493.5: 1.12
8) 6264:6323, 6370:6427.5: 1.06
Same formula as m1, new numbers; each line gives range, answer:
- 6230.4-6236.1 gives 39.8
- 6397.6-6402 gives 41.7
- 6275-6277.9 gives 41.8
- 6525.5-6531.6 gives 44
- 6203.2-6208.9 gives 41.5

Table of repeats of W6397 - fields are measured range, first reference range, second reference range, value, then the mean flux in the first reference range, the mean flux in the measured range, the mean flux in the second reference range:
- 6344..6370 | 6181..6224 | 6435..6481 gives 0.03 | 40.9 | 41.3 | 43.2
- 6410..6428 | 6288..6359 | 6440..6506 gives -0.02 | 41.9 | 43.1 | 42.7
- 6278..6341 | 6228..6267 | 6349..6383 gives -0.03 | 39.9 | 42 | 42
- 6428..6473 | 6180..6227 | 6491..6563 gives 0.02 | 40.9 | 43.1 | 44.7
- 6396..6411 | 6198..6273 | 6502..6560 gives 0.02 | 40.2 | 42.2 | 44.9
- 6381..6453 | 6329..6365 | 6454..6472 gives 0.01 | 41.6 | 42.6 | 43.7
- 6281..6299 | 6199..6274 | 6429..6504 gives -0.03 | 40.2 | 42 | 42.7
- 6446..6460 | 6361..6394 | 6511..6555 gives 0.01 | 42.4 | 43.3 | 44.6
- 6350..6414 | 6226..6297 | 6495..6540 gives -0.01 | 40.6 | 42.1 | 43.1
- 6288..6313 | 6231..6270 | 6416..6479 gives -0.04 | 39.9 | 42.1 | 43.2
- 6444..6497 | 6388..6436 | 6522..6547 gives 0.01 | 42.5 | 42.9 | 44.5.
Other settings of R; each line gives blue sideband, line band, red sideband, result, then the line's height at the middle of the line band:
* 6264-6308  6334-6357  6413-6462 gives 0.02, 42.3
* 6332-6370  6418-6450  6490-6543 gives -0.01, 42.2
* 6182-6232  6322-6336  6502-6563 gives -0.01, 42.5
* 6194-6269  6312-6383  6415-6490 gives -0.01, 41.7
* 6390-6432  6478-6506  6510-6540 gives 0.04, 43.4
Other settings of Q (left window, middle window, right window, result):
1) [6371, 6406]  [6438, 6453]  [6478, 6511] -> -0.009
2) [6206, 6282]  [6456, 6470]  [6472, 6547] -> -0.025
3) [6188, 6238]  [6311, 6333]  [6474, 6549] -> -0.017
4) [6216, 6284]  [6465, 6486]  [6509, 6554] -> 0.004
